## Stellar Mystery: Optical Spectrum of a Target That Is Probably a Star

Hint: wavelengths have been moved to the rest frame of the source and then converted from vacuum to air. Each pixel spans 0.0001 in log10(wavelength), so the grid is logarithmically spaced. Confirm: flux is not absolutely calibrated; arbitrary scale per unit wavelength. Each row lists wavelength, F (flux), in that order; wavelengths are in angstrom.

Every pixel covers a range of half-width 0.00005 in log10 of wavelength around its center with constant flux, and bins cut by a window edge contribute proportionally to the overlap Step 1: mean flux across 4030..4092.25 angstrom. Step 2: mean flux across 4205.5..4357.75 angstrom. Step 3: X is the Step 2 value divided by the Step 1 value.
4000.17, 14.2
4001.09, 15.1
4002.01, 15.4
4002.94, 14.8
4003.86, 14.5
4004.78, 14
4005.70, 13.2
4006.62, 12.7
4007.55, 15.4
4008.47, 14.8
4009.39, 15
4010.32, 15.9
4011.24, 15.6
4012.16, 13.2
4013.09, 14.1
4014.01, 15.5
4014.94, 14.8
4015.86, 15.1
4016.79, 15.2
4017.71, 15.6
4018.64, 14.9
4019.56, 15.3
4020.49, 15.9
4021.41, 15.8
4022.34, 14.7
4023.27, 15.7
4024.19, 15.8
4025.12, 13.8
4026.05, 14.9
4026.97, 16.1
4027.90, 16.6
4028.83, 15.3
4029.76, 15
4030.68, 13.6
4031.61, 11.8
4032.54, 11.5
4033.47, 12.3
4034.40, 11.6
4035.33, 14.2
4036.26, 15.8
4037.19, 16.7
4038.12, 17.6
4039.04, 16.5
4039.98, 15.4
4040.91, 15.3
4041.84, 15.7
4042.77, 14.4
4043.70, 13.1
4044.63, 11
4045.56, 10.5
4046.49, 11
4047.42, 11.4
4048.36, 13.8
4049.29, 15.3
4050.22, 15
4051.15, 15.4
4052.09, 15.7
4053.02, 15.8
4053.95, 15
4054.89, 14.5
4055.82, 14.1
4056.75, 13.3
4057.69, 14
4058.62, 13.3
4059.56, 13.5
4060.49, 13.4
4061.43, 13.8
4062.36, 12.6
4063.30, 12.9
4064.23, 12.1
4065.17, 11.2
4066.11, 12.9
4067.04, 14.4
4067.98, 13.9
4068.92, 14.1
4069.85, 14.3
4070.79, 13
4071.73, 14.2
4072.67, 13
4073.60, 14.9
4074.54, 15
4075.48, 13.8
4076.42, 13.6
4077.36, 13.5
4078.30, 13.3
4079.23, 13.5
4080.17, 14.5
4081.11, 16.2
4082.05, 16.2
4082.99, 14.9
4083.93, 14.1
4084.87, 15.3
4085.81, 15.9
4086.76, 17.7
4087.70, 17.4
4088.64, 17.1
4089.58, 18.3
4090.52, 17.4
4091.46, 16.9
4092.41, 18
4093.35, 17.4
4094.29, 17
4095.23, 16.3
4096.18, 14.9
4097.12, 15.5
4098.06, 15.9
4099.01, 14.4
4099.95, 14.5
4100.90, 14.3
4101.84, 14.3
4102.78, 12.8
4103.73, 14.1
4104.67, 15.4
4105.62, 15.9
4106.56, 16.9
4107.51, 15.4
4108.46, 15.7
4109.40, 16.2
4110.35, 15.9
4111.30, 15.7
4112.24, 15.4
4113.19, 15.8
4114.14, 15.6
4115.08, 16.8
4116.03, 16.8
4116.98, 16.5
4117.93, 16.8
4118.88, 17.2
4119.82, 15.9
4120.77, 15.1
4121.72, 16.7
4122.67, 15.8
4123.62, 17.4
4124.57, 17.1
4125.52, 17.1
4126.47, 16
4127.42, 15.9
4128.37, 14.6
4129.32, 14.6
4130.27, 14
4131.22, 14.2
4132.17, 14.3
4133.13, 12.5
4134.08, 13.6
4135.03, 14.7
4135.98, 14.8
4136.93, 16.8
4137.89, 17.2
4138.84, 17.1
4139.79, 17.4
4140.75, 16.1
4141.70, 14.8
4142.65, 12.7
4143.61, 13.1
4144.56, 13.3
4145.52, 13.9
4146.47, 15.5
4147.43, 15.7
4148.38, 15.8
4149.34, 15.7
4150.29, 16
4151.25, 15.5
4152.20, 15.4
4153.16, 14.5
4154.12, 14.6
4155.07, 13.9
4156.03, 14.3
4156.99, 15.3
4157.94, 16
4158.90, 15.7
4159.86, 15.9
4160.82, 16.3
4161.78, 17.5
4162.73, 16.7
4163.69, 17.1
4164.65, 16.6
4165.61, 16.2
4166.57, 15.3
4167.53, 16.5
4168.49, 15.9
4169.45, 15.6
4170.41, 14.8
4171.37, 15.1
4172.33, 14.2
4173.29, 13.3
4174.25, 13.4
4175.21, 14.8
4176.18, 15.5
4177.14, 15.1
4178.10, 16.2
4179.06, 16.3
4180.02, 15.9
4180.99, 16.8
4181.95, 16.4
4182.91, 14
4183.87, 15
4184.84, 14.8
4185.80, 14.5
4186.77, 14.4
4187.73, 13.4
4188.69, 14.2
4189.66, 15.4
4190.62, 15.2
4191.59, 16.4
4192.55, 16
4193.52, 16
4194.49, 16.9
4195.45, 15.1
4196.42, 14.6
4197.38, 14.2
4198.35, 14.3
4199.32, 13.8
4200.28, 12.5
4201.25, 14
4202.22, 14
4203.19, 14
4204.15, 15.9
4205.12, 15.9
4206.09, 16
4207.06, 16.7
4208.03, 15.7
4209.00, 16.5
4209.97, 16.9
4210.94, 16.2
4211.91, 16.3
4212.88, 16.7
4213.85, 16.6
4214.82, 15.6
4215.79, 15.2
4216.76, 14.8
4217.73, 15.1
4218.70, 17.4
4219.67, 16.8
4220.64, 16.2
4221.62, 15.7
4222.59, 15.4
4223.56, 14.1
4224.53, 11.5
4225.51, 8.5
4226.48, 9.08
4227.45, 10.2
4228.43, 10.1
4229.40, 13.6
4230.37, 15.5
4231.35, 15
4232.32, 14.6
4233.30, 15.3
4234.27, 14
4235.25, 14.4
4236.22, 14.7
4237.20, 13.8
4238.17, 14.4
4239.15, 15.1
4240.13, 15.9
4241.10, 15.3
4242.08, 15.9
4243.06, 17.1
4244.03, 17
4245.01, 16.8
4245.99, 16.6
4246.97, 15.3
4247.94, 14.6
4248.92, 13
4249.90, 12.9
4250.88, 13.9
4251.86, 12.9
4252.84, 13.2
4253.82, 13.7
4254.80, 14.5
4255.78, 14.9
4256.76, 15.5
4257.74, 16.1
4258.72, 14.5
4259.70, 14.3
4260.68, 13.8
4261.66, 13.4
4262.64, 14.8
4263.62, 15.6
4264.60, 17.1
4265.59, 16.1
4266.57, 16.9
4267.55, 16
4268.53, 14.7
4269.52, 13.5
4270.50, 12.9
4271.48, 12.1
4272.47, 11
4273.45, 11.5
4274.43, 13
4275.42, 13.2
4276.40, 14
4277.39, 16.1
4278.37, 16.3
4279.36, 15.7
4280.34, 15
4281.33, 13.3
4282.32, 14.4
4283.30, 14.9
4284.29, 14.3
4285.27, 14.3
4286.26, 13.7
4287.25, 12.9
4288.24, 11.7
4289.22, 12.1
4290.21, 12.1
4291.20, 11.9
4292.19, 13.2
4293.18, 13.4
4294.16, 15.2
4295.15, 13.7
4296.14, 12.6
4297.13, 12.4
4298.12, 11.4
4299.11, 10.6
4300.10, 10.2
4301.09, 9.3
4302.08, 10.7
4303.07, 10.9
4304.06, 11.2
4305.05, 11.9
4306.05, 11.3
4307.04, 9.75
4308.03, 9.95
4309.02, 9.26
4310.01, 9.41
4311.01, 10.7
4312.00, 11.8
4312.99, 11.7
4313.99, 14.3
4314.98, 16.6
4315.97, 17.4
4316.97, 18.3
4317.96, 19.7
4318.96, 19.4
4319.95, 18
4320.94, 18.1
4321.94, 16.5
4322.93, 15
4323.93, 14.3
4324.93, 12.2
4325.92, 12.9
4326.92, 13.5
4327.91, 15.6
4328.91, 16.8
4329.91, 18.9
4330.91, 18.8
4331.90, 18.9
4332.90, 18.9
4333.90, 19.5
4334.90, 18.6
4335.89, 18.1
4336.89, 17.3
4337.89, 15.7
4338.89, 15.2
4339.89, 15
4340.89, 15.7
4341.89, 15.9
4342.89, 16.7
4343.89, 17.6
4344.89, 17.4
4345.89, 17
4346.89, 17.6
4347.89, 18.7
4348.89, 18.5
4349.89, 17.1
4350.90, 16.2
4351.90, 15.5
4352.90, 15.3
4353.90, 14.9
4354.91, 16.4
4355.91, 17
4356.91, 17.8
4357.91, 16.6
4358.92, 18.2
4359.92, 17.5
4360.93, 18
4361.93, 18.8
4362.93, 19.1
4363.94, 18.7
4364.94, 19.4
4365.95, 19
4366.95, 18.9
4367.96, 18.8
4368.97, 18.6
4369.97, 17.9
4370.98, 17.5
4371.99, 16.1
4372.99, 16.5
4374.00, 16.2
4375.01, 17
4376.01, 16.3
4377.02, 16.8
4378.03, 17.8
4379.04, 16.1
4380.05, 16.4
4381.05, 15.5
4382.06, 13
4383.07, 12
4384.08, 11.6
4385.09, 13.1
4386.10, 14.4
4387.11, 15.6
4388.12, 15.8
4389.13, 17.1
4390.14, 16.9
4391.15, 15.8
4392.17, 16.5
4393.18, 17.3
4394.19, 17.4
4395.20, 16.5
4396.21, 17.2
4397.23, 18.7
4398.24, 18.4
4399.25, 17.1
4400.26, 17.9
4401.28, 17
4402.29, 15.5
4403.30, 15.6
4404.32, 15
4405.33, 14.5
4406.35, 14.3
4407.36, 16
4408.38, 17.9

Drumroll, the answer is 1.03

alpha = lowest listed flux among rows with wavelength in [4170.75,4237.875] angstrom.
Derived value 8.5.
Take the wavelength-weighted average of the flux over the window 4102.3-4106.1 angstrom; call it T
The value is 14.6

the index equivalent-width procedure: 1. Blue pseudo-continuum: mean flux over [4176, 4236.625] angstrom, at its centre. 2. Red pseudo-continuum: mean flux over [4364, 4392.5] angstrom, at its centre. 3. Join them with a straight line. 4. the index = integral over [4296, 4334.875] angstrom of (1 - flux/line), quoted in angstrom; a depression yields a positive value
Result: 4.1 angstrom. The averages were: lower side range 14.9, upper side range 16.3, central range 14.1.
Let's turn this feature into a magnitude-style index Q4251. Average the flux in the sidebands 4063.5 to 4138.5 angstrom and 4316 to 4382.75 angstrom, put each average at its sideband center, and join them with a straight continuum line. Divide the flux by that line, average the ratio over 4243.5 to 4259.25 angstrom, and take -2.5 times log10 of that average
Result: 0.11 mag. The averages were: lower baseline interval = 15.3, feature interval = 14.7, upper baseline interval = 17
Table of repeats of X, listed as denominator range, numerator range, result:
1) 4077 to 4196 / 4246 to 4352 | 0.94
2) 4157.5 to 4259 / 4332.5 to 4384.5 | 1.13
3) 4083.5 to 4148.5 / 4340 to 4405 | 1.07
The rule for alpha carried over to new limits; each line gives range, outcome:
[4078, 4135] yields 12.5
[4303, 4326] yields 9.26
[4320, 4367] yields 12.2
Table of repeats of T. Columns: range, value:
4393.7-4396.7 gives 17.1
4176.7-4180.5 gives 15.9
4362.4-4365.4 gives 19.1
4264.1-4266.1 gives 16.6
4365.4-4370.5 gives 18.6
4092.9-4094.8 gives 17.2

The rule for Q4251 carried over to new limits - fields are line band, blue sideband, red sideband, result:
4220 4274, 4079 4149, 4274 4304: -0.05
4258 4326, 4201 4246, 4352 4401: 0.16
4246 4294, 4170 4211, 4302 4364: 0.10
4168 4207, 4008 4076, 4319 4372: 0.04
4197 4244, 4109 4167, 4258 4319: -0.03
